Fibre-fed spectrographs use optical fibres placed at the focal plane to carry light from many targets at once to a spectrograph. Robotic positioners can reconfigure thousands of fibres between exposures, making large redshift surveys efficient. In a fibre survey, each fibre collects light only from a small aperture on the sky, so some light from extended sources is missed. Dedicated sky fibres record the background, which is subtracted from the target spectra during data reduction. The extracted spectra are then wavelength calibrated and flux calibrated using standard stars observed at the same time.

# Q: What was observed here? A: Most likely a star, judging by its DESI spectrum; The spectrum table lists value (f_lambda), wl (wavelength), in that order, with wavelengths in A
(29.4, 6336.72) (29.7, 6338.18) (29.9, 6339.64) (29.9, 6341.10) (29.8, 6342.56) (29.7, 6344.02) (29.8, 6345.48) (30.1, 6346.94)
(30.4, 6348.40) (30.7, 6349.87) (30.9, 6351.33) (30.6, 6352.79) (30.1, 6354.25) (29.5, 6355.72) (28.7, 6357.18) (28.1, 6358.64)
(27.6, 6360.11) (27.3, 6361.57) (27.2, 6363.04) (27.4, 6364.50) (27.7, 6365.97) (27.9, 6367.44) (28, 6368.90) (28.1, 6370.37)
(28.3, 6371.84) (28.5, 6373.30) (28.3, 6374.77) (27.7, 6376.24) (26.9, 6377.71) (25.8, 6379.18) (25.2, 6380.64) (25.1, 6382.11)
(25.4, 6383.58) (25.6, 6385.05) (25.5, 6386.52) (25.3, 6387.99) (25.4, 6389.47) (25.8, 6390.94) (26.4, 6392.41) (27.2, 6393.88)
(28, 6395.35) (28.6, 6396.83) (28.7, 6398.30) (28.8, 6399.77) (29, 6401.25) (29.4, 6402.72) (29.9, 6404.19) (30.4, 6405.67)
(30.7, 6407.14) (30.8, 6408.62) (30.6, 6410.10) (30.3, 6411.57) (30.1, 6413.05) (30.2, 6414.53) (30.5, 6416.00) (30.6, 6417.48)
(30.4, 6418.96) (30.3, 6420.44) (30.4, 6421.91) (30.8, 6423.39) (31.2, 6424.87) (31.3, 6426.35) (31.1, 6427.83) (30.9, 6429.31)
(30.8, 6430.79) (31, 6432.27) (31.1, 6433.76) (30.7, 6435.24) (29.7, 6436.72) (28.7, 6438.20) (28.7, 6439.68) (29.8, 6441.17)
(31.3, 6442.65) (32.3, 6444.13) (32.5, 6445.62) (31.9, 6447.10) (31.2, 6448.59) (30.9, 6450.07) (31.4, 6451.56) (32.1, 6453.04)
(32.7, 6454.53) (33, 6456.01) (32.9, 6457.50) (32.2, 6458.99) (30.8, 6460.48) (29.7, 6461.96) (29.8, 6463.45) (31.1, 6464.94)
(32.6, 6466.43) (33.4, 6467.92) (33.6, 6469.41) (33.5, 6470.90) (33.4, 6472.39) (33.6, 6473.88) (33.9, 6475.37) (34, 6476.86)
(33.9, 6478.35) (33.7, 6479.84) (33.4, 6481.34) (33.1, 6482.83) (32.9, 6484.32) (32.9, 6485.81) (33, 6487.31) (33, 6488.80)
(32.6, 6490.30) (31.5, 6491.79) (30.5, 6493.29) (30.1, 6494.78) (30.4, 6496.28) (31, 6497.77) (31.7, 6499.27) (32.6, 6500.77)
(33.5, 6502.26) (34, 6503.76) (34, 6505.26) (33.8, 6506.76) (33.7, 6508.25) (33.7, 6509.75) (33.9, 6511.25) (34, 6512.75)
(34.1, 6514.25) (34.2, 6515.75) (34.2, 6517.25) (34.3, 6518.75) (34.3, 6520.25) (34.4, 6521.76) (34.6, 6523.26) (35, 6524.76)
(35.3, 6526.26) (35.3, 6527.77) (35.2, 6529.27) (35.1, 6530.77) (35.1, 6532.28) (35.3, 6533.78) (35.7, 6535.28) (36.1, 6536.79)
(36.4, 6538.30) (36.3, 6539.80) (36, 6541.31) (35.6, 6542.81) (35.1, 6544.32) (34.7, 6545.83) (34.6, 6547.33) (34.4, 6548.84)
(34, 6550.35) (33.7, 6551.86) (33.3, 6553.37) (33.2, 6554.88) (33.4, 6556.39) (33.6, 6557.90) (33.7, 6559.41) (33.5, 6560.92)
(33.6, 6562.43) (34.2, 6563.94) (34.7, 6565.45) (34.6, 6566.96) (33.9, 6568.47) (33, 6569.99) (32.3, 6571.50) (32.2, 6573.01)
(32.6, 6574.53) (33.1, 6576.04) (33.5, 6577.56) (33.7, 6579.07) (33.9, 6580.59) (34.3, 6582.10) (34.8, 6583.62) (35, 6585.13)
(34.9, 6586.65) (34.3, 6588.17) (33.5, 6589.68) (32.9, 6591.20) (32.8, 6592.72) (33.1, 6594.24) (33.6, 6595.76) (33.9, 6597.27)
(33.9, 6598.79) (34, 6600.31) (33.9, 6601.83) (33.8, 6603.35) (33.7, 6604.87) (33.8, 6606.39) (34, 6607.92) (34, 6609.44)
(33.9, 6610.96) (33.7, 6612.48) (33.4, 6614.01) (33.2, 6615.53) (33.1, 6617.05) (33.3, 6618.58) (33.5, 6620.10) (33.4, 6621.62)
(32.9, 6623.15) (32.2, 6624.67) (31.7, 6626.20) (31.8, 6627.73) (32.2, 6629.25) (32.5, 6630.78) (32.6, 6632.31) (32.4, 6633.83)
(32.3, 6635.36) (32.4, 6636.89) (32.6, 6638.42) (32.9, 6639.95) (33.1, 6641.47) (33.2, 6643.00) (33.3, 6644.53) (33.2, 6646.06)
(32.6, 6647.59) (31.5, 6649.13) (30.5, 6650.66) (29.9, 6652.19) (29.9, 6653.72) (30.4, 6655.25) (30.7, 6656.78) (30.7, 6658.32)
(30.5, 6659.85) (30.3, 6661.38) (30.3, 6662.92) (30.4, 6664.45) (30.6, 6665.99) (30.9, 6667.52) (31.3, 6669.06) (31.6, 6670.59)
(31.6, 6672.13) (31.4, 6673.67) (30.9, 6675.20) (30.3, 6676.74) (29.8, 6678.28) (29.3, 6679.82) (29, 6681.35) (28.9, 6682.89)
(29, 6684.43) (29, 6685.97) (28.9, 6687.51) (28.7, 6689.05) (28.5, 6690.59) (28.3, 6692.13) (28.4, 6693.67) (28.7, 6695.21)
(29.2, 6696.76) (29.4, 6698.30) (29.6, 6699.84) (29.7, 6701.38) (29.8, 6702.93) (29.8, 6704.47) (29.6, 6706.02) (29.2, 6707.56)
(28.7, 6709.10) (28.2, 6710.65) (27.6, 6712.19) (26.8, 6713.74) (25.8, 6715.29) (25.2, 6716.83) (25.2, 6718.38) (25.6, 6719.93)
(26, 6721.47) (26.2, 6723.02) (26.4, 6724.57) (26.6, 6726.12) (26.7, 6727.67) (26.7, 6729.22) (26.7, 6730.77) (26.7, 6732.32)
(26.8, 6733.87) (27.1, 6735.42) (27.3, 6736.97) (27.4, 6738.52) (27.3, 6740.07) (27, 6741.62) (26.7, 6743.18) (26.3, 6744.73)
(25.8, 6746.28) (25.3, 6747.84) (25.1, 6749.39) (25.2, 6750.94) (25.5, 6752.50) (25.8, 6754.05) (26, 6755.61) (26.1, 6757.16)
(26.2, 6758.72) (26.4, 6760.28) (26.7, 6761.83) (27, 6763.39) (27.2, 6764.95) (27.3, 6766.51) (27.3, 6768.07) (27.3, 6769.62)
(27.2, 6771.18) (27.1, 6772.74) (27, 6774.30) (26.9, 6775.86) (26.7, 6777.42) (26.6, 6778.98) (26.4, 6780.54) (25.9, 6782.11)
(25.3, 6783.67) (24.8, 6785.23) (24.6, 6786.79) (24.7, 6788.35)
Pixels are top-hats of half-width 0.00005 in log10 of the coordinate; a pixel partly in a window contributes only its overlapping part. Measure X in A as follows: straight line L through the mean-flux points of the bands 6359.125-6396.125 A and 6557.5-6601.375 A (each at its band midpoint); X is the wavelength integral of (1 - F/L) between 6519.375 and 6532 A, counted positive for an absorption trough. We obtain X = -1.20 A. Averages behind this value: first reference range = 26.9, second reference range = 33.7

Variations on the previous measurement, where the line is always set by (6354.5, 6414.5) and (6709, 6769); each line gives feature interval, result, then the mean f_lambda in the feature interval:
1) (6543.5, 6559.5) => -4.0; 34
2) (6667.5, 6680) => -1.9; 30.8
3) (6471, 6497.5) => -5.0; 32.7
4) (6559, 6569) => -2.5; 34.1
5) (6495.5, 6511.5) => -3.2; 32.9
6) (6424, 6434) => -1.2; 31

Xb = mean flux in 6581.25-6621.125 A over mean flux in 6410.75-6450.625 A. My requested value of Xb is 1.10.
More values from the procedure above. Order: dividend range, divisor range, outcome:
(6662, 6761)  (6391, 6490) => 0.90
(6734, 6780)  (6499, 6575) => 0.78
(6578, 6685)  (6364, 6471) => 1.09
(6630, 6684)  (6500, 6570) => 0.91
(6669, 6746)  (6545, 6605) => 0.83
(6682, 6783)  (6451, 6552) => 0.81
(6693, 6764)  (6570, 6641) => 0.81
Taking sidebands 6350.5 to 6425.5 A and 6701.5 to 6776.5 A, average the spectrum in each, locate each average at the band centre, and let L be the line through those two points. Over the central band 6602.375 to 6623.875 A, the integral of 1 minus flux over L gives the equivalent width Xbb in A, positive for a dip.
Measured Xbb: -4.8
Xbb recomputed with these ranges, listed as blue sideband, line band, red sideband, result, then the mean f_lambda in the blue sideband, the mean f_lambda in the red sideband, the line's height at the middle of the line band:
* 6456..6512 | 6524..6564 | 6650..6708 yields -3.70 A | 32.6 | 29.9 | 31.8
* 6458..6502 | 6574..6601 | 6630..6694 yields -1.99 A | 32.4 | 30.8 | 31.5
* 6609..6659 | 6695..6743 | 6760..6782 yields 2.50 A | 32.4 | 26.9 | 29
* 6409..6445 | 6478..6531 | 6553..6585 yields -1.93 A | 30.5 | 33.6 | 32.2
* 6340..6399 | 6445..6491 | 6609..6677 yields -4.92 A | 27.9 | 32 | 29.4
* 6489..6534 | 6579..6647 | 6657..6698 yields -4.43 A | 33.6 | 29.9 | 31.3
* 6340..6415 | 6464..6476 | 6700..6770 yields -2.18 A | 28.4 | 26.9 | 28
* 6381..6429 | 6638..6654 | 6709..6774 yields -2.89 A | 28.9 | 26.5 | 27.2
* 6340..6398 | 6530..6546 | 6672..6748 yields -4.39 A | 27.9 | 28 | 27.9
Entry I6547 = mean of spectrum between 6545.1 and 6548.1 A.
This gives 34.7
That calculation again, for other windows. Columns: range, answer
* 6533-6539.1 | 35.9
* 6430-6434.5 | 30.9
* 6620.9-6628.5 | 32.4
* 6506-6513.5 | 33.8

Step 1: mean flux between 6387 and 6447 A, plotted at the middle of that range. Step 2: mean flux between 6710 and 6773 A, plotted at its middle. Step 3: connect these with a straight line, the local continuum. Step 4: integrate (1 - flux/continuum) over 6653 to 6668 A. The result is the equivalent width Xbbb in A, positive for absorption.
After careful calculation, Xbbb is -1.7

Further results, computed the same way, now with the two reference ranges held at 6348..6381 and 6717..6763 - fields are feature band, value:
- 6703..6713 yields -0.9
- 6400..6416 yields -1.2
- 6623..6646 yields -4.9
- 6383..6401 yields 0.9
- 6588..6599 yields -2.6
